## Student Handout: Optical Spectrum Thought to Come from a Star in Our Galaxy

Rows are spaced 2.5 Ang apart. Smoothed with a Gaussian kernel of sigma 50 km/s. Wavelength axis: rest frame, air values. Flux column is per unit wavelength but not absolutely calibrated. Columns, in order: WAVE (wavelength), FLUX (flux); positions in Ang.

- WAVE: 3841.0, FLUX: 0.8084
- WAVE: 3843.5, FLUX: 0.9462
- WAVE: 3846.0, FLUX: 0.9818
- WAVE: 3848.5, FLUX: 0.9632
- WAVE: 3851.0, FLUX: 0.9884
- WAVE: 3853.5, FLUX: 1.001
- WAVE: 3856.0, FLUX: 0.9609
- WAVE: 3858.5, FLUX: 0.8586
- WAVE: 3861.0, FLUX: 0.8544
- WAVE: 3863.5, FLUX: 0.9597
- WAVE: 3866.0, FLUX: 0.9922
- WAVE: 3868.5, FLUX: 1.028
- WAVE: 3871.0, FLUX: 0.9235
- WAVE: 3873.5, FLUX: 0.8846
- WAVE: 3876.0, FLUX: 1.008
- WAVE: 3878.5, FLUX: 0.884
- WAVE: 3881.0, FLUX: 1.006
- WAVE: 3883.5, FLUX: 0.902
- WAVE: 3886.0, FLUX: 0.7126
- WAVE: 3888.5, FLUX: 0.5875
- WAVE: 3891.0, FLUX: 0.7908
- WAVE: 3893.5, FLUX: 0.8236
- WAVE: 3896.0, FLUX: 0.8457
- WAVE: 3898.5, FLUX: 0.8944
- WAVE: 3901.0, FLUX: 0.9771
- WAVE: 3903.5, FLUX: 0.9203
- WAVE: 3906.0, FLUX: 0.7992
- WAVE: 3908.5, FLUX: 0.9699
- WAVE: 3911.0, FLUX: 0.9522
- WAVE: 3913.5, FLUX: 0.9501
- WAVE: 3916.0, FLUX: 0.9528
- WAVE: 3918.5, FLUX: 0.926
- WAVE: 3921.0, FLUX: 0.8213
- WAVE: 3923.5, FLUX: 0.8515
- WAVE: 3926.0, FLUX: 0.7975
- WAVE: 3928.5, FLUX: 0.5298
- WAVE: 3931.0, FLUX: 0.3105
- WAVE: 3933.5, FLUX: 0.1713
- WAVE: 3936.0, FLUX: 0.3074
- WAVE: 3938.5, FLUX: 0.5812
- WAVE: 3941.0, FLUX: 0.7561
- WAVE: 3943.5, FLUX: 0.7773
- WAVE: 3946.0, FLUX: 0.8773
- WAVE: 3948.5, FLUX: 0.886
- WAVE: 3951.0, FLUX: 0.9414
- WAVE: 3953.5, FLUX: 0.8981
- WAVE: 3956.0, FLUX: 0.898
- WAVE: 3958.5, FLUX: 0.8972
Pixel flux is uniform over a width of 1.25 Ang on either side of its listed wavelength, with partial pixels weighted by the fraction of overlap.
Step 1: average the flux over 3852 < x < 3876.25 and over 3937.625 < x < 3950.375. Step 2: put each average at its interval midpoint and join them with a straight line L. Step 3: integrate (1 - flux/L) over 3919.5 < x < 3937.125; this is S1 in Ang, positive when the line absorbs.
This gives 5.9 Ang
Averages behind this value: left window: 0.945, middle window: 0.548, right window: 0.789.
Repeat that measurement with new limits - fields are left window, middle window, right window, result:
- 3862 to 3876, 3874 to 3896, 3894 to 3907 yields 2.0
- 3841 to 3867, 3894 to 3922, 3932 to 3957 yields -3.8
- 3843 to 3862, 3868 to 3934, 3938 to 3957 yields 4.7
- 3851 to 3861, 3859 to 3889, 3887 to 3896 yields -2.2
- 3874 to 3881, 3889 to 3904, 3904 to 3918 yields 1.2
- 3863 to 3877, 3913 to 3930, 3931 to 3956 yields -1.1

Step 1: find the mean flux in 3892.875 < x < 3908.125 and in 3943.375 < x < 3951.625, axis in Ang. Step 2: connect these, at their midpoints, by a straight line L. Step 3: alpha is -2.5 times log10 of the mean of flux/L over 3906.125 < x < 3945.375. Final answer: 0.23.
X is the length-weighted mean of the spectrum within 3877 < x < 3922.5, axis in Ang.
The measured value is 0.874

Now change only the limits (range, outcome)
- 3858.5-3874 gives 0.937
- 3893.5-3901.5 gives 0.886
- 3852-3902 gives 0.895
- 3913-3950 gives 0.696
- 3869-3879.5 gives 0.933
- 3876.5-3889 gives 0.844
